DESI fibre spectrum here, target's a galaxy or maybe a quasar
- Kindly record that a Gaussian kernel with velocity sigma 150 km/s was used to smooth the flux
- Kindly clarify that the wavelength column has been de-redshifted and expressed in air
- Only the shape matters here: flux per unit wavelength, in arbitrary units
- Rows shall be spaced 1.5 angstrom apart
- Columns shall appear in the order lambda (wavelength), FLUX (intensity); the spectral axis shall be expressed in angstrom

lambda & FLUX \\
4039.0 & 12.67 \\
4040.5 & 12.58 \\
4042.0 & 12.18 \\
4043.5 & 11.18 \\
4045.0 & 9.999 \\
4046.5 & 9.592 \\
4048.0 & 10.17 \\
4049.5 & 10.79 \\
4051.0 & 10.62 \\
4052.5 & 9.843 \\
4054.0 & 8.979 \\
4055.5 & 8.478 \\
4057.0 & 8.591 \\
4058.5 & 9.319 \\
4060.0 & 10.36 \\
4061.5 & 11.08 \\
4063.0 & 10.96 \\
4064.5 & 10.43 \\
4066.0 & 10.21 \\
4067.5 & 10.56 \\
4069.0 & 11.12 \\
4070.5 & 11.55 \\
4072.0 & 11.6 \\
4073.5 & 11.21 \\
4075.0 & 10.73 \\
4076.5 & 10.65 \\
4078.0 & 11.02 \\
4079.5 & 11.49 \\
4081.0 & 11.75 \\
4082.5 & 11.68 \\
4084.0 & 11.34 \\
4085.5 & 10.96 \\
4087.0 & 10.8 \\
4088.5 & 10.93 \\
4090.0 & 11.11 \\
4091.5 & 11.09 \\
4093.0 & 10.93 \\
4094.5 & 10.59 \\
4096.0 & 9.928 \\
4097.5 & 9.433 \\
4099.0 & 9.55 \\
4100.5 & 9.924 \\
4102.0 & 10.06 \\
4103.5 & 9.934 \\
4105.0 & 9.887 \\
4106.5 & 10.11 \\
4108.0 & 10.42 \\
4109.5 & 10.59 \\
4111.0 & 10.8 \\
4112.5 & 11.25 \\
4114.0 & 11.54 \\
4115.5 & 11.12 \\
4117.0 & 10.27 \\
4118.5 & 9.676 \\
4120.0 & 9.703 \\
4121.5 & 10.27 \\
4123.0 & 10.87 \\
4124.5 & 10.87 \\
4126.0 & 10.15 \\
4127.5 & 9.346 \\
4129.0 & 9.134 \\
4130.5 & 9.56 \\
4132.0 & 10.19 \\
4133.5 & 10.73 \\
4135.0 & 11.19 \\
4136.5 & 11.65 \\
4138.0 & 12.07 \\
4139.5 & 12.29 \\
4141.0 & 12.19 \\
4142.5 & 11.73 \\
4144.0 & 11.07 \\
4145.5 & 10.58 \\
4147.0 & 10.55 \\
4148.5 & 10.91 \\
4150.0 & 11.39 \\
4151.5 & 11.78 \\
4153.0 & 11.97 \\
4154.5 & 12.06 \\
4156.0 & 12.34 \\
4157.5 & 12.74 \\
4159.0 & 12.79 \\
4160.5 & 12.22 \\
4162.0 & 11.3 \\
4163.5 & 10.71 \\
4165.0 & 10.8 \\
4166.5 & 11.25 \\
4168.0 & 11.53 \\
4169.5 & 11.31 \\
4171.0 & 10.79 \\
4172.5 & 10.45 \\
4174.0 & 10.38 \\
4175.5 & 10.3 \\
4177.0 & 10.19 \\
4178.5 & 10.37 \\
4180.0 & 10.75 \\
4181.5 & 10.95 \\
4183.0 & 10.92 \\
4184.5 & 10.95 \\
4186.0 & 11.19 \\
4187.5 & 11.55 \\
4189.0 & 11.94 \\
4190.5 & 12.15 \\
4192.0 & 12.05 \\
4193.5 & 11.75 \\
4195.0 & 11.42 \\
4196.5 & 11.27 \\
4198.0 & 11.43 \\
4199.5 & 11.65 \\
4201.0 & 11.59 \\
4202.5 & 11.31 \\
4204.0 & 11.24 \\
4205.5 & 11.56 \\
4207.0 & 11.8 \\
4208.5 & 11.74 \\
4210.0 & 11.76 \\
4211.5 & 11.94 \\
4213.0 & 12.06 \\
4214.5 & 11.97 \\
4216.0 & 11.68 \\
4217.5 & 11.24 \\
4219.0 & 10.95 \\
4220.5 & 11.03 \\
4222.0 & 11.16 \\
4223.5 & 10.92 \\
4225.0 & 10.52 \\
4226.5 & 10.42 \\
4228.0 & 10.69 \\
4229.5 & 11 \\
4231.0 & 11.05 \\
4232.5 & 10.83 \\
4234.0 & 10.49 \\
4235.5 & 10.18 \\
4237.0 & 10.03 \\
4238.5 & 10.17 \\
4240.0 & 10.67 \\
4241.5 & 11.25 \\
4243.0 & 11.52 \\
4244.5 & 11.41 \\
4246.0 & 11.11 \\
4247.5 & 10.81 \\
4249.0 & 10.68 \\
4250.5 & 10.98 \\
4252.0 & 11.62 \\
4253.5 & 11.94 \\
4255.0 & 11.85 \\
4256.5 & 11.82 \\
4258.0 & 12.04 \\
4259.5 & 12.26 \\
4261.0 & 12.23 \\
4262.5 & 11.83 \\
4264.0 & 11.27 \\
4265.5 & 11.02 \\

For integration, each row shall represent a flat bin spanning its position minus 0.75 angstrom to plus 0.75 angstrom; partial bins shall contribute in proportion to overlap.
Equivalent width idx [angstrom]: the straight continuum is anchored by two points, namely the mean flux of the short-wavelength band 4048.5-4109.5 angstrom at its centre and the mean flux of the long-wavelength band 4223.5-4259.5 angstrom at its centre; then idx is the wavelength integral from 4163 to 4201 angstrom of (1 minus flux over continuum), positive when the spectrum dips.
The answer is -1.0 angstrom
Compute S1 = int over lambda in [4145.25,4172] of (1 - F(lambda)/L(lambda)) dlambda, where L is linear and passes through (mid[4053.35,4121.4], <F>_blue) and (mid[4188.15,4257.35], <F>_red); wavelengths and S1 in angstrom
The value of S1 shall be -1.4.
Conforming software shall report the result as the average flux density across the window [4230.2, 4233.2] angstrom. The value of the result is 10.9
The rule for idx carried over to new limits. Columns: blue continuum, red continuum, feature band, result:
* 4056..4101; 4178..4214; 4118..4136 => 1.4 angstrom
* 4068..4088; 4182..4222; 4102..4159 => 2.2 angstrom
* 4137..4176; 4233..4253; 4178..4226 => -1.1 angstrom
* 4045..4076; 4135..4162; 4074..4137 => 2.7 angstrom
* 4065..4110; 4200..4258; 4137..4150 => -0.6 angstrom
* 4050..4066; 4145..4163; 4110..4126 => 0.6 angstrom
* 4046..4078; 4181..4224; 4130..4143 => -0.4 angstrom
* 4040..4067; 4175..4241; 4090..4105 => 0.5 angstrom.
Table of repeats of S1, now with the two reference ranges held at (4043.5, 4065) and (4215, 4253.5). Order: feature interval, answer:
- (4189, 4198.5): -0.88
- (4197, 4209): -0.86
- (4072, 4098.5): -2.05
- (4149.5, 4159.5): -1.57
